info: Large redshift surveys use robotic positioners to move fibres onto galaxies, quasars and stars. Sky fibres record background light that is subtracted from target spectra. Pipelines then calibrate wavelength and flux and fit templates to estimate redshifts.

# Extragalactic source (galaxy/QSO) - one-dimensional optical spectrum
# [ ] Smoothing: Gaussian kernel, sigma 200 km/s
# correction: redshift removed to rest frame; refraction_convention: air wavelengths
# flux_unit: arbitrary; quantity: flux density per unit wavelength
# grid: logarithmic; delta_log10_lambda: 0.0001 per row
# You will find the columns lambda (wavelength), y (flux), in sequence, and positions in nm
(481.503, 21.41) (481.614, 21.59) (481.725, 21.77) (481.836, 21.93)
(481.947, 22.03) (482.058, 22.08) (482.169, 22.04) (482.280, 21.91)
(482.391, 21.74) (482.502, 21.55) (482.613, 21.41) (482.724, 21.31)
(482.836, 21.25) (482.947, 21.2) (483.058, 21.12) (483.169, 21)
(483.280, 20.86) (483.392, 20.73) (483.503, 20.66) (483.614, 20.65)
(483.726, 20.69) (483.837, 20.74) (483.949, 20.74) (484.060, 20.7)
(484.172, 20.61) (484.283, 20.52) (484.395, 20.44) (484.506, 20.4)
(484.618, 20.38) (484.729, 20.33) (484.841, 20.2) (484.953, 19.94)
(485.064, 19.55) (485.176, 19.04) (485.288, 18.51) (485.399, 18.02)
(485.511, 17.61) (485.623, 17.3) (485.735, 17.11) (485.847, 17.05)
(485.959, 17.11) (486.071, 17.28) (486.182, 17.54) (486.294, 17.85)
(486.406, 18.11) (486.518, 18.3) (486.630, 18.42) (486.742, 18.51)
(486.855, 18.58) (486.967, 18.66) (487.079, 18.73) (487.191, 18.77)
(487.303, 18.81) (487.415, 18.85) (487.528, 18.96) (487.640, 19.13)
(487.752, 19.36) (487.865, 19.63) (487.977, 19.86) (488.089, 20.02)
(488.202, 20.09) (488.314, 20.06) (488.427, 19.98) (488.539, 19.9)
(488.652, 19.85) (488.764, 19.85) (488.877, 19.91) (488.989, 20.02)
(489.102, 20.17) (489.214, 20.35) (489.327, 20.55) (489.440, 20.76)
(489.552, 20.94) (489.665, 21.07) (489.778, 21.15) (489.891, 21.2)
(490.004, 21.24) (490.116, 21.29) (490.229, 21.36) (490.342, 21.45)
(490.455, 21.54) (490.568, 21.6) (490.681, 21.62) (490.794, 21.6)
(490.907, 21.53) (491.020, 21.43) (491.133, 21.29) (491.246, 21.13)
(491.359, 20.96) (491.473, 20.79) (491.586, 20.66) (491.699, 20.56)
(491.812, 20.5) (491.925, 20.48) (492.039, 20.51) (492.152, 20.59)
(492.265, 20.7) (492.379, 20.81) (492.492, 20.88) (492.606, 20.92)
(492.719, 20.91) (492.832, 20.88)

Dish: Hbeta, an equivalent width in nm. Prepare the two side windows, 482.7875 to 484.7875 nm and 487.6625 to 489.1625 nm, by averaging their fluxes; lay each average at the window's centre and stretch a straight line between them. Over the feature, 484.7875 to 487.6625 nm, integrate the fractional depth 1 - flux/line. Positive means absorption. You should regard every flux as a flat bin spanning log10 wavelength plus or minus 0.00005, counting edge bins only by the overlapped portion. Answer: 0.27 nm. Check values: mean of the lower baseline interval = 20.7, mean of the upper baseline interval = 19.9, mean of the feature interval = 18.4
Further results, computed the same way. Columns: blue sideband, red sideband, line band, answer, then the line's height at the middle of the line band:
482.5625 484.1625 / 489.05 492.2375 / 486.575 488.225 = 0.15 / 21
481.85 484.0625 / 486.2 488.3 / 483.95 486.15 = 0.11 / 20.1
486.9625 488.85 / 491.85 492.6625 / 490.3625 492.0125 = -0.06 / 20.4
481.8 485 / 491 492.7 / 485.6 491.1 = 0.31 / 20.9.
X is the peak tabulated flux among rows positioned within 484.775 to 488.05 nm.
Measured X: 20.2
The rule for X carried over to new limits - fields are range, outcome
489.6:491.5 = 21.62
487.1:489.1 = 20.09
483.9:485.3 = 20.74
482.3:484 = 21.74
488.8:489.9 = 21.2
